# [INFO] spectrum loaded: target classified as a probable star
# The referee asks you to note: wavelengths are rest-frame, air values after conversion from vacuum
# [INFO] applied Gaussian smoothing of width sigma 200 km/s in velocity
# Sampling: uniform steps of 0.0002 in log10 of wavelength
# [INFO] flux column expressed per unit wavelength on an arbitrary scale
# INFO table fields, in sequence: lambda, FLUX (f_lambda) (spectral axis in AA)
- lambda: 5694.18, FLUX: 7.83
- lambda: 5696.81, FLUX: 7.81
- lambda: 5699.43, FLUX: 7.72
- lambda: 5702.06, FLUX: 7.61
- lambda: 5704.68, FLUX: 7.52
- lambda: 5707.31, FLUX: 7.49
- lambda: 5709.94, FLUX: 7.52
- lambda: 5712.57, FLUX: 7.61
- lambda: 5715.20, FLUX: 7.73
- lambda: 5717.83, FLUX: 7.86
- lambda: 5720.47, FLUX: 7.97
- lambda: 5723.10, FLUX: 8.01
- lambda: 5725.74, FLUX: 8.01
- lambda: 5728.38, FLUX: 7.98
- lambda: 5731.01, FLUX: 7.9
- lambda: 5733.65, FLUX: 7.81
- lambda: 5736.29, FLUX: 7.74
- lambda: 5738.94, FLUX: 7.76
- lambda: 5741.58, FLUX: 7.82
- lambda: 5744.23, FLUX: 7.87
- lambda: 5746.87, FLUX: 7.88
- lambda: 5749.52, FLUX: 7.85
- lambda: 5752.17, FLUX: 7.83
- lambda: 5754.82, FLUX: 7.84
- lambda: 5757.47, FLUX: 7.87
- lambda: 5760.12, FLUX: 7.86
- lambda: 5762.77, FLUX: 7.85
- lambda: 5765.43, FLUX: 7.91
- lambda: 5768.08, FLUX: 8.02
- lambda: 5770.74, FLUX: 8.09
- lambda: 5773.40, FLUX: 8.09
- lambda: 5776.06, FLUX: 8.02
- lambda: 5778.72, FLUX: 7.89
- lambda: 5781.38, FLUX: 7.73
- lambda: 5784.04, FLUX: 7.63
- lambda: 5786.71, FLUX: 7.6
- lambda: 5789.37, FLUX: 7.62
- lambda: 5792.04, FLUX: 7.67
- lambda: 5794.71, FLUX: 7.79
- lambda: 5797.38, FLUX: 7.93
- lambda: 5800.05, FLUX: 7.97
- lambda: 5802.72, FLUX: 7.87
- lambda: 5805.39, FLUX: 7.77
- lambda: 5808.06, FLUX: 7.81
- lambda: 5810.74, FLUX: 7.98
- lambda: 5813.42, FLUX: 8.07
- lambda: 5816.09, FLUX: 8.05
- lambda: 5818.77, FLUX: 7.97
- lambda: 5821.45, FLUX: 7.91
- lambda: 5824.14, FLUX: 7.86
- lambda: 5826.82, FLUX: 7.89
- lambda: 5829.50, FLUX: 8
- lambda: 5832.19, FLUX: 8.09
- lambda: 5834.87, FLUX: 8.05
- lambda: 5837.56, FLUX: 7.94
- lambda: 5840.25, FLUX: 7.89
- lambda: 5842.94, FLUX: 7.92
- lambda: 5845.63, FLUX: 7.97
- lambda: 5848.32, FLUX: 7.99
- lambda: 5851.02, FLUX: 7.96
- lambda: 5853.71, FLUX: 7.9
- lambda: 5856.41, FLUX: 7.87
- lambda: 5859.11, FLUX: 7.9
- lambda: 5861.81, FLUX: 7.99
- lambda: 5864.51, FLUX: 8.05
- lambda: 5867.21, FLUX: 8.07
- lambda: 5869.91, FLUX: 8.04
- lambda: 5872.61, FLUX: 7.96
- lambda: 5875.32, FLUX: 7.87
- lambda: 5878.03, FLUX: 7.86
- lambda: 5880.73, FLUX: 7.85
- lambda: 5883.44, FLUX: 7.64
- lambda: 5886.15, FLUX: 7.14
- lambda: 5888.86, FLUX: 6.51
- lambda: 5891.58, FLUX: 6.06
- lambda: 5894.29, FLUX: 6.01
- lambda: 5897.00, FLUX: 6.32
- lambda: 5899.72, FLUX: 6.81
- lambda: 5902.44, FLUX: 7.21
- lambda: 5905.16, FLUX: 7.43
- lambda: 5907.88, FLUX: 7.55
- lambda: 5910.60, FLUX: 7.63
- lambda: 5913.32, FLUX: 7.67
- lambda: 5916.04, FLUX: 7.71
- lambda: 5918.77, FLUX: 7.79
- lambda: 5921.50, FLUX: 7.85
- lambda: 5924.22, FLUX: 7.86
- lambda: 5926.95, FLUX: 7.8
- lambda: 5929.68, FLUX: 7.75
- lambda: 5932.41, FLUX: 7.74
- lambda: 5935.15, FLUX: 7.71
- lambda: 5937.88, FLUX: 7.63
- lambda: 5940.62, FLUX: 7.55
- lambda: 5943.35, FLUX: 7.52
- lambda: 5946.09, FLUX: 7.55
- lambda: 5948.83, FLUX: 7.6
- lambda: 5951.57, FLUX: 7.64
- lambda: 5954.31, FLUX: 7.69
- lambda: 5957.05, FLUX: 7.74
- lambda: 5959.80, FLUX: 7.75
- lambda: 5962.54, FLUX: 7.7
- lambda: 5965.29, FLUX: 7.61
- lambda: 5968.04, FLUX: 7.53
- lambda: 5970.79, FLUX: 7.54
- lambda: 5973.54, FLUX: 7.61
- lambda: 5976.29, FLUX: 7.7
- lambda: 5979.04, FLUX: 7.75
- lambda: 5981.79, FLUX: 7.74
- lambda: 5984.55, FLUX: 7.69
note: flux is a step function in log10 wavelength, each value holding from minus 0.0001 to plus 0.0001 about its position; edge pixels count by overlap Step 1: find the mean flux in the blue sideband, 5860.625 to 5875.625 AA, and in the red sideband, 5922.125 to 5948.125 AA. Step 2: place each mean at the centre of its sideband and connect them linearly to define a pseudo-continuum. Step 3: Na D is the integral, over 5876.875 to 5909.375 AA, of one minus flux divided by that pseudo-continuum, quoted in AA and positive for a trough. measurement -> 3.5 AA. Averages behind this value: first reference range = 8.01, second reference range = 7.68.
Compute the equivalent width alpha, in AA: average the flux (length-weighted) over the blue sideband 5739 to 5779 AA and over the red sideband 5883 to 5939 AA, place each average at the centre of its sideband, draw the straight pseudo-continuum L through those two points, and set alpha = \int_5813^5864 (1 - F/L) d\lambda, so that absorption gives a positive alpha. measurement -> -2.4 AA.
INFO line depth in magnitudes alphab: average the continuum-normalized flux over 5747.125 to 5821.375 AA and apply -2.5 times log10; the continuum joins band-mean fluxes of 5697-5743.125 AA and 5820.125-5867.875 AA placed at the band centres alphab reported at 0.00 mag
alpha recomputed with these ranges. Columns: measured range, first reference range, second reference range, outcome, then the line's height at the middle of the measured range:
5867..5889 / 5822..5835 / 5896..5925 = -0.14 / 7.65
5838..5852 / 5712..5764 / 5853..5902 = -0.78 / 7.52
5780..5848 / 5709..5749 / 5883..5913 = -4.59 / 7.39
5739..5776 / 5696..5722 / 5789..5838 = -0.54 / 7.79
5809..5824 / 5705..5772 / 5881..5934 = -0.77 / 7.59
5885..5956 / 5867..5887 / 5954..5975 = 3.18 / 7.73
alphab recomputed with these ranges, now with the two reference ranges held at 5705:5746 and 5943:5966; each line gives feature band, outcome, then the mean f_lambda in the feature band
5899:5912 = 0.05 mag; 7.35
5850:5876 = -0.04 mag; 7.96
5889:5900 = 0.22 mag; 6.27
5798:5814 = -0.02 mag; 7.91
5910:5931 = -0.01 mag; 7.76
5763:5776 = -0.03 mag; 8.01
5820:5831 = -0.02 mag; 7.91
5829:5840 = -0.04 mag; 8.01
